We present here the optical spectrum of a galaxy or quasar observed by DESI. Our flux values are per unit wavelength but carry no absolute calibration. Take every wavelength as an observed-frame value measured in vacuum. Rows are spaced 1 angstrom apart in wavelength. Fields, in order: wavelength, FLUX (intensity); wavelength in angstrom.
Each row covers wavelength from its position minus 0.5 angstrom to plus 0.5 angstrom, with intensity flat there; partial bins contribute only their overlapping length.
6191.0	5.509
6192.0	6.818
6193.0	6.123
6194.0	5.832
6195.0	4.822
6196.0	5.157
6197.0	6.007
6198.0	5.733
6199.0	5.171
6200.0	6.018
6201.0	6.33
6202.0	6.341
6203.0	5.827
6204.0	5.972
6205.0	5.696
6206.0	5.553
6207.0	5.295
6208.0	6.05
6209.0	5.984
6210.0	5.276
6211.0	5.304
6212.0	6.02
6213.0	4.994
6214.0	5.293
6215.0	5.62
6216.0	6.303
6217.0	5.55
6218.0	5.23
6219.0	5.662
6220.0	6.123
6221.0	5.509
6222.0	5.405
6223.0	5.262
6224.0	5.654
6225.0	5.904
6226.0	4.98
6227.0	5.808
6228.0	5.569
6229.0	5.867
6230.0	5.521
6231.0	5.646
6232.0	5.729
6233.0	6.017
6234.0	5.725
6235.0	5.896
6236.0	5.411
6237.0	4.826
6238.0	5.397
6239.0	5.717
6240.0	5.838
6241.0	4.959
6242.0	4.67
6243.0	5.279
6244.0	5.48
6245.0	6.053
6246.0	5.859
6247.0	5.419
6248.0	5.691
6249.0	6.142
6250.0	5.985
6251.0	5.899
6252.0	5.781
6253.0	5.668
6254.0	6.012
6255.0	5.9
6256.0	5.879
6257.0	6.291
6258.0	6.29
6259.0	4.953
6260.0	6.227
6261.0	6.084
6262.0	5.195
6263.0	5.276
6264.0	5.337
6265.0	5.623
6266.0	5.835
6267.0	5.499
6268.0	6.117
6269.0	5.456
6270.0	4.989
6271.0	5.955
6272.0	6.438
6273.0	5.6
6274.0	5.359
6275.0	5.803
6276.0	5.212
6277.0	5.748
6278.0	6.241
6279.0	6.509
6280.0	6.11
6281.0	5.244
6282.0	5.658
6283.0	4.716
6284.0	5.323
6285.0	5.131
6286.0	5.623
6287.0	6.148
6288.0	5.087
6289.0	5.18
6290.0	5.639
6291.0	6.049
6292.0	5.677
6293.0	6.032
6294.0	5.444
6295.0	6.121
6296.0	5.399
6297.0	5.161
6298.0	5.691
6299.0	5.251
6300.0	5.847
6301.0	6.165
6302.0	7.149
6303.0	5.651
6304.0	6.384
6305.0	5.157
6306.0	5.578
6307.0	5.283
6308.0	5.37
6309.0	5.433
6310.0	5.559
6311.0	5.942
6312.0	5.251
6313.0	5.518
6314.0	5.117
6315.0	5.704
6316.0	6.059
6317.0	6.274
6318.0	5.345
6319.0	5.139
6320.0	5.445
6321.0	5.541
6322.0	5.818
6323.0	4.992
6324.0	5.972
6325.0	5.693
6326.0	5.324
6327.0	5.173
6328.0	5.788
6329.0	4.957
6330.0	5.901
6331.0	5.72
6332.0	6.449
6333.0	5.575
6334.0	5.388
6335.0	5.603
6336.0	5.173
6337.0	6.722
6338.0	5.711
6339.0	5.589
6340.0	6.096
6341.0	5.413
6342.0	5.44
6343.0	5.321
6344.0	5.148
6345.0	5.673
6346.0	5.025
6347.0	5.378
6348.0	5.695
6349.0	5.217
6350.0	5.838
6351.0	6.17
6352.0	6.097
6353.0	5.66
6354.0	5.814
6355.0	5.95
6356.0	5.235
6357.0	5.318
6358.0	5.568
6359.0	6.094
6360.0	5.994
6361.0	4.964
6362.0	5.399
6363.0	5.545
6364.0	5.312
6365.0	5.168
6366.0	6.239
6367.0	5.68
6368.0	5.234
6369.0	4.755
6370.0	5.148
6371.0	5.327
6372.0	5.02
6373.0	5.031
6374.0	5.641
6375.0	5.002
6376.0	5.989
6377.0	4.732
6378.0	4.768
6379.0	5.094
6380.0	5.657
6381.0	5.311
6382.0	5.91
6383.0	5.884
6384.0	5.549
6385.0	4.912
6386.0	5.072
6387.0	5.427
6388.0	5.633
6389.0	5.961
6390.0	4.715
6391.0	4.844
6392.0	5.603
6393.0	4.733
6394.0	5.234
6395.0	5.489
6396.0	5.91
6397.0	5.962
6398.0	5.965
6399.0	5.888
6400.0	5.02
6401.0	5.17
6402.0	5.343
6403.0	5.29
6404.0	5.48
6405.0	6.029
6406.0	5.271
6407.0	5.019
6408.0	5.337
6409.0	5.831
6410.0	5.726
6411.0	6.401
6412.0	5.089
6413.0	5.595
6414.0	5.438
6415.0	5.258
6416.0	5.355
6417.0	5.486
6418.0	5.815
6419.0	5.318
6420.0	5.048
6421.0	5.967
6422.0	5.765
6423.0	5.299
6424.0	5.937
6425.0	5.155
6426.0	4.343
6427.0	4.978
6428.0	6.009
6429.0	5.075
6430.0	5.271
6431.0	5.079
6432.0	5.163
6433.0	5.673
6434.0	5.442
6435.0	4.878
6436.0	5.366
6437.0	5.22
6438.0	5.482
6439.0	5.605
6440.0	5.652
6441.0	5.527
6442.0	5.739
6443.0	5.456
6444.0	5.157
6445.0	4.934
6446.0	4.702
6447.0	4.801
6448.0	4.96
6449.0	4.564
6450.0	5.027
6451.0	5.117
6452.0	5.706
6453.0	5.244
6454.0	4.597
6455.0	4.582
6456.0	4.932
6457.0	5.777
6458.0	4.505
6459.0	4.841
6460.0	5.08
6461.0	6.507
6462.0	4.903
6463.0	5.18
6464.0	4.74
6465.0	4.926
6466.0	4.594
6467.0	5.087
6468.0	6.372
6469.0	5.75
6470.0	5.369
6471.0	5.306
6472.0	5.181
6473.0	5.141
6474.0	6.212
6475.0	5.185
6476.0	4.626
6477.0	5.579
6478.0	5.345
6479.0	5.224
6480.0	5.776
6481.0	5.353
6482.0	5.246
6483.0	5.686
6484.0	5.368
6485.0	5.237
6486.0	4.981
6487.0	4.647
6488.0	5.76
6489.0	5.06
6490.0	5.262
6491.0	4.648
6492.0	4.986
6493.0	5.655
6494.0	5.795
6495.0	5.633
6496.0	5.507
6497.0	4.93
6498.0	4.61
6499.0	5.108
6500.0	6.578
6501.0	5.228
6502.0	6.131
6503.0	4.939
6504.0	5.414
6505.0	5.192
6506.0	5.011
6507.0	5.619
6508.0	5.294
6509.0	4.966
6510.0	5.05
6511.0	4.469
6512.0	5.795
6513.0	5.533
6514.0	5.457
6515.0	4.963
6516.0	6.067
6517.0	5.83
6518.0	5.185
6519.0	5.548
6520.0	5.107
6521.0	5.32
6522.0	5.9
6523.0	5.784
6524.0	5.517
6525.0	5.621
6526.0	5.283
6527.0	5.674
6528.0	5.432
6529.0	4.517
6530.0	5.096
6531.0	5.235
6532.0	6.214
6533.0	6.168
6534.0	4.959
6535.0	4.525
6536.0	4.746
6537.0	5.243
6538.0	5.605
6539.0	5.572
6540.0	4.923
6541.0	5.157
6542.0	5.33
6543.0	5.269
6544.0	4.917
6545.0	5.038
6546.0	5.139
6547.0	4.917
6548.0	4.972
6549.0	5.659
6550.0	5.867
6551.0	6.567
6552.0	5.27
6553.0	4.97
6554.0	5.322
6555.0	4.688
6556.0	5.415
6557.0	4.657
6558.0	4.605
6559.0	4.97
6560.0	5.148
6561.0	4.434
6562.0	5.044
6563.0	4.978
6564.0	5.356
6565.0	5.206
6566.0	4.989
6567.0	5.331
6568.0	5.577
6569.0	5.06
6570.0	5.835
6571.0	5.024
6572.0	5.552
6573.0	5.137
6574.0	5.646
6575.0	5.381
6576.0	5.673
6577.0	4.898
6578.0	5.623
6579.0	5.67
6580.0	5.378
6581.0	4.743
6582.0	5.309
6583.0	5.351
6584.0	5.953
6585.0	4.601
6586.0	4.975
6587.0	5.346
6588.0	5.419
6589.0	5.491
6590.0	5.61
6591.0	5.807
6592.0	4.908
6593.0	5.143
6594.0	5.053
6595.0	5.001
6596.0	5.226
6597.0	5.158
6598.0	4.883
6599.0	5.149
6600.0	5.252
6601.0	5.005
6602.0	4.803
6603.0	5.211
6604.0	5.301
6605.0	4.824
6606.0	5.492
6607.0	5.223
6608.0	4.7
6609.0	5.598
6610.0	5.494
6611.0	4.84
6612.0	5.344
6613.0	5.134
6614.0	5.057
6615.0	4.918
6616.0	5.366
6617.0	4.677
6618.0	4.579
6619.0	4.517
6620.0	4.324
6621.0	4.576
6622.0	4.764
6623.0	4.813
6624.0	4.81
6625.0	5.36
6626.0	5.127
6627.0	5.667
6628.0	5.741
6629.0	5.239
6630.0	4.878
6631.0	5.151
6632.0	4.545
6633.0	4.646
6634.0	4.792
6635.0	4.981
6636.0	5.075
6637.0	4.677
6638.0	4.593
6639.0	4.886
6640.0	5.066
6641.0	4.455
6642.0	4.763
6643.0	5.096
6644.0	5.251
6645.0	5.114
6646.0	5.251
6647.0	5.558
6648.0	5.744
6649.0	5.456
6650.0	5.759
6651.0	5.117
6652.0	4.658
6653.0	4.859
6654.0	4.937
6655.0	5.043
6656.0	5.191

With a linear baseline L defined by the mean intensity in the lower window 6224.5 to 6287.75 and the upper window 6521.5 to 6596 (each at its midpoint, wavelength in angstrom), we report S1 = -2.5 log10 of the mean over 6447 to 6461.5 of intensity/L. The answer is 0.07 mag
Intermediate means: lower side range 5.66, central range 5.09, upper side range 5.28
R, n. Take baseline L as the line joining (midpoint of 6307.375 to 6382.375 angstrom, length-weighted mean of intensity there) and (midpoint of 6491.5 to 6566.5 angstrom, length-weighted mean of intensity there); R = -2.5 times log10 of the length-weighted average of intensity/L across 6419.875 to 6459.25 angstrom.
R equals 0.04 mag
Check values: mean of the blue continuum 5.52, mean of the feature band 5.22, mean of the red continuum 5.29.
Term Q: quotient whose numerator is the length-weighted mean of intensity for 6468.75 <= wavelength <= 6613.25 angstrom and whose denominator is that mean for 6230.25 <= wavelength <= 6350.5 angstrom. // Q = 0.94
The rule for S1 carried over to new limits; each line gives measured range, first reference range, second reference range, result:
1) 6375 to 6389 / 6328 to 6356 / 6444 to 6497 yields 0.03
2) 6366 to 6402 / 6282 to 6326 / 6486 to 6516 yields 0.02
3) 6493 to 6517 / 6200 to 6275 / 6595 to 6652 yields -0.03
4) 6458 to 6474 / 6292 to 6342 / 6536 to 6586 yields 0.03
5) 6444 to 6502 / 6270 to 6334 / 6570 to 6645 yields 0.02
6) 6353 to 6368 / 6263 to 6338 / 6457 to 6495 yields -0.01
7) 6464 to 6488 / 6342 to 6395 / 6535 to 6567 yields -0.01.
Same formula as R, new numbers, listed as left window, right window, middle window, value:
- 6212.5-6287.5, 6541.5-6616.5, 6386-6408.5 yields 0.01 mag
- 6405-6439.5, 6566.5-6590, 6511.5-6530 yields -0.02 mag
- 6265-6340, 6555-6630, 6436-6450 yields 0.04 mag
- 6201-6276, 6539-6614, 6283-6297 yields 0.01 mag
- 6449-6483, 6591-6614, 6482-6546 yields -0.02 mag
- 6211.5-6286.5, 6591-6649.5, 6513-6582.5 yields -0.03 mag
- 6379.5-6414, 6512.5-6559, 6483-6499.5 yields 0.03 mag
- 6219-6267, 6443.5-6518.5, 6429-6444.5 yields -0.01 mag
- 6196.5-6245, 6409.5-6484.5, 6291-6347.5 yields -0.03 mag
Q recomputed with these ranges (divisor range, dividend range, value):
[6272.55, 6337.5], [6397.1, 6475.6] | 0.95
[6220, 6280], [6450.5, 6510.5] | 0.93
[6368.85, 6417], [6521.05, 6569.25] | 0.97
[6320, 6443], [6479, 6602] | 0.97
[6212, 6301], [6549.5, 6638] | 0.91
